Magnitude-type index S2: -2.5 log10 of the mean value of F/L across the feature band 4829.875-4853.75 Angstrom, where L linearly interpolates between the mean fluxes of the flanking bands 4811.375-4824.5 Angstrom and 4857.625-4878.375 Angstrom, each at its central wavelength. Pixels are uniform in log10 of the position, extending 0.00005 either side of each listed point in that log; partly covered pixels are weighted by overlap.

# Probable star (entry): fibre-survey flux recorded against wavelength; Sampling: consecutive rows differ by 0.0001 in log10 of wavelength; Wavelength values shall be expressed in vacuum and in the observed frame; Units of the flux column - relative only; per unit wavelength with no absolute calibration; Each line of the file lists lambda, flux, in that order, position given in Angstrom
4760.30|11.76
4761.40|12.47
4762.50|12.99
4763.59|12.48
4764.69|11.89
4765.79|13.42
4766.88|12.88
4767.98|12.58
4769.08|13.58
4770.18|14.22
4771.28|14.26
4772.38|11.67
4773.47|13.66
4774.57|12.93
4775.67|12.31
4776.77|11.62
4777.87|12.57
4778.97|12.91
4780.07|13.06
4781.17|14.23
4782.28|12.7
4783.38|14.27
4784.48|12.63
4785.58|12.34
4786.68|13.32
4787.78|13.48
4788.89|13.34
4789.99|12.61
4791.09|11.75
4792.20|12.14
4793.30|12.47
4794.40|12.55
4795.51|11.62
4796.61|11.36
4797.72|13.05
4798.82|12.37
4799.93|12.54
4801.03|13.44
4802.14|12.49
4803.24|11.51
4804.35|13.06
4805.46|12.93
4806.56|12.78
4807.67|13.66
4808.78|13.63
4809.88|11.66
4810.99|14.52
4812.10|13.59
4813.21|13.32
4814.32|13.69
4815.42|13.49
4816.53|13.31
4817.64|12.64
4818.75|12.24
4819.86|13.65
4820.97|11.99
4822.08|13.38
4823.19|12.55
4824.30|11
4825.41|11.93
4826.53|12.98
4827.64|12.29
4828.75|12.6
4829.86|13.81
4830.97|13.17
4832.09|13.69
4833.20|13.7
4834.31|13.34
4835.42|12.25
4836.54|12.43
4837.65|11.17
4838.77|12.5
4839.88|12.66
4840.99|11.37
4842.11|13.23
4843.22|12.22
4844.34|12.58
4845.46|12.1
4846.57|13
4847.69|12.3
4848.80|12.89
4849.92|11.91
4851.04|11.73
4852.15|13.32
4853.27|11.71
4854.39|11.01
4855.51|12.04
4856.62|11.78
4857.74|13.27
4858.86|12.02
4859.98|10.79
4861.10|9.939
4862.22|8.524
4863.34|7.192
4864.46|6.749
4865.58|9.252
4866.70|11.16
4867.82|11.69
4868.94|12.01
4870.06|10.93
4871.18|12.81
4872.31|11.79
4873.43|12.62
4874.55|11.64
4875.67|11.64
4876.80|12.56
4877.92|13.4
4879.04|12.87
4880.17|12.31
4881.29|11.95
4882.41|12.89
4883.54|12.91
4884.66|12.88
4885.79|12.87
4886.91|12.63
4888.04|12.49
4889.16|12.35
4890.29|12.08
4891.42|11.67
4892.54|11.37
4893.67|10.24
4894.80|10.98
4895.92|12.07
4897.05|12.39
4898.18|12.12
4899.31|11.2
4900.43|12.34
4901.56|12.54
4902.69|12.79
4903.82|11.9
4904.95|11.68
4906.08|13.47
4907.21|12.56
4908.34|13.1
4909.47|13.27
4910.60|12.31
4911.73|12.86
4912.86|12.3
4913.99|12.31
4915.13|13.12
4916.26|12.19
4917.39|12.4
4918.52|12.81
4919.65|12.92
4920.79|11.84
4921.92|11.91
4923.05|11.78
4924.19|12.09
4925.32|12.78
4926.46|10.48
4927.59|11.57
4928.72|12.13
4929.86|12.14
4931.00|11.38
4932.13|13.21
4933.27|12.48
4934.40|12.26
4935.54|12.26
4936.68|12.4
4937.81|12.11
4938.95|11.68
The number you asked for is -0.05 mag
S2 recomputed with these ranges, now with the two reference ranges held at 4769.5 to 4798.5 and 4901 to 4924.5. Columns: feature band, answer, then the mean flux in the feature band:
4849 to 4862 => 0.08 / 11.7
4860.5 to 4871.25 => 0.26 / 9.91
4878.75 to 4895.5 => 0.03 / 12.2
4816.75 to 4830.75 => 0.01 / 12.6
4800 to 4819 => -0.03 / 13.1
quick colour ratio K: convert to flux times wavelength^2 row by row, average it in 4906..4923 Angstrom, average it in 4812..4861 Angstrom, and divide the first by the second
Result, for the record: 1.04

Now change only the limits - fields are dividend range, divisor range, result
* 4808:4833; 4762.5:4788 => 1.02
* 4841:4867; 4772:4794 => 0.91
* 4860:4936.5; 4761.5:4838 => 0.97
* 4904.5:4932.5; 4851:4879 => 1.12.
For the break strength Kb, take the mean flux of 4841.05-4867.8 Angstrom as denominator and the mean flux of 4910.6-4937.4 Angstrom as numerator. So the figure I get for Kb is 1.08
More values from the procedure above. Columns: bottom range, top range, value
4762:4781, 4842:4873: 0.88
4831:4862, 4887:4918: 1.00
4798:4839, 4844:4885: 0.91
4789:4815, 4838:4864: 0.92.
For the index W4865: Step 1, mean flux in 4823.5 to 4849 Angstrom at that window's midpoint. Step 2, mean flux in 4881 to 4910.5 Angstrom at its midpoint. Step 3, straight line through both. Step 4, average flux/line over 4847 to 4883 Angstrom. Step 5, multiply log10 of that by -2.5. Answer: 0.08 mag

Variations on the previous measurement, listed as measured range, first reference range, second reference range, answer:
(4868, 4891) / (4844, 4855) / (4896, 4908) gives -0.01 mag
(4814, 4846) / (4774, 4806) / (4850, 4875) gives -0.08 mag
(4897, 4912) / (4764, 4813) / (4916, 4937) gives -0.02 mag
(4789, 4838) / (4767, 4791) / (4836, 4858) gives -0.01 mag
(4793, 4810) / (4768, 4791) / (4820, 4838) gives 0.02 mag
